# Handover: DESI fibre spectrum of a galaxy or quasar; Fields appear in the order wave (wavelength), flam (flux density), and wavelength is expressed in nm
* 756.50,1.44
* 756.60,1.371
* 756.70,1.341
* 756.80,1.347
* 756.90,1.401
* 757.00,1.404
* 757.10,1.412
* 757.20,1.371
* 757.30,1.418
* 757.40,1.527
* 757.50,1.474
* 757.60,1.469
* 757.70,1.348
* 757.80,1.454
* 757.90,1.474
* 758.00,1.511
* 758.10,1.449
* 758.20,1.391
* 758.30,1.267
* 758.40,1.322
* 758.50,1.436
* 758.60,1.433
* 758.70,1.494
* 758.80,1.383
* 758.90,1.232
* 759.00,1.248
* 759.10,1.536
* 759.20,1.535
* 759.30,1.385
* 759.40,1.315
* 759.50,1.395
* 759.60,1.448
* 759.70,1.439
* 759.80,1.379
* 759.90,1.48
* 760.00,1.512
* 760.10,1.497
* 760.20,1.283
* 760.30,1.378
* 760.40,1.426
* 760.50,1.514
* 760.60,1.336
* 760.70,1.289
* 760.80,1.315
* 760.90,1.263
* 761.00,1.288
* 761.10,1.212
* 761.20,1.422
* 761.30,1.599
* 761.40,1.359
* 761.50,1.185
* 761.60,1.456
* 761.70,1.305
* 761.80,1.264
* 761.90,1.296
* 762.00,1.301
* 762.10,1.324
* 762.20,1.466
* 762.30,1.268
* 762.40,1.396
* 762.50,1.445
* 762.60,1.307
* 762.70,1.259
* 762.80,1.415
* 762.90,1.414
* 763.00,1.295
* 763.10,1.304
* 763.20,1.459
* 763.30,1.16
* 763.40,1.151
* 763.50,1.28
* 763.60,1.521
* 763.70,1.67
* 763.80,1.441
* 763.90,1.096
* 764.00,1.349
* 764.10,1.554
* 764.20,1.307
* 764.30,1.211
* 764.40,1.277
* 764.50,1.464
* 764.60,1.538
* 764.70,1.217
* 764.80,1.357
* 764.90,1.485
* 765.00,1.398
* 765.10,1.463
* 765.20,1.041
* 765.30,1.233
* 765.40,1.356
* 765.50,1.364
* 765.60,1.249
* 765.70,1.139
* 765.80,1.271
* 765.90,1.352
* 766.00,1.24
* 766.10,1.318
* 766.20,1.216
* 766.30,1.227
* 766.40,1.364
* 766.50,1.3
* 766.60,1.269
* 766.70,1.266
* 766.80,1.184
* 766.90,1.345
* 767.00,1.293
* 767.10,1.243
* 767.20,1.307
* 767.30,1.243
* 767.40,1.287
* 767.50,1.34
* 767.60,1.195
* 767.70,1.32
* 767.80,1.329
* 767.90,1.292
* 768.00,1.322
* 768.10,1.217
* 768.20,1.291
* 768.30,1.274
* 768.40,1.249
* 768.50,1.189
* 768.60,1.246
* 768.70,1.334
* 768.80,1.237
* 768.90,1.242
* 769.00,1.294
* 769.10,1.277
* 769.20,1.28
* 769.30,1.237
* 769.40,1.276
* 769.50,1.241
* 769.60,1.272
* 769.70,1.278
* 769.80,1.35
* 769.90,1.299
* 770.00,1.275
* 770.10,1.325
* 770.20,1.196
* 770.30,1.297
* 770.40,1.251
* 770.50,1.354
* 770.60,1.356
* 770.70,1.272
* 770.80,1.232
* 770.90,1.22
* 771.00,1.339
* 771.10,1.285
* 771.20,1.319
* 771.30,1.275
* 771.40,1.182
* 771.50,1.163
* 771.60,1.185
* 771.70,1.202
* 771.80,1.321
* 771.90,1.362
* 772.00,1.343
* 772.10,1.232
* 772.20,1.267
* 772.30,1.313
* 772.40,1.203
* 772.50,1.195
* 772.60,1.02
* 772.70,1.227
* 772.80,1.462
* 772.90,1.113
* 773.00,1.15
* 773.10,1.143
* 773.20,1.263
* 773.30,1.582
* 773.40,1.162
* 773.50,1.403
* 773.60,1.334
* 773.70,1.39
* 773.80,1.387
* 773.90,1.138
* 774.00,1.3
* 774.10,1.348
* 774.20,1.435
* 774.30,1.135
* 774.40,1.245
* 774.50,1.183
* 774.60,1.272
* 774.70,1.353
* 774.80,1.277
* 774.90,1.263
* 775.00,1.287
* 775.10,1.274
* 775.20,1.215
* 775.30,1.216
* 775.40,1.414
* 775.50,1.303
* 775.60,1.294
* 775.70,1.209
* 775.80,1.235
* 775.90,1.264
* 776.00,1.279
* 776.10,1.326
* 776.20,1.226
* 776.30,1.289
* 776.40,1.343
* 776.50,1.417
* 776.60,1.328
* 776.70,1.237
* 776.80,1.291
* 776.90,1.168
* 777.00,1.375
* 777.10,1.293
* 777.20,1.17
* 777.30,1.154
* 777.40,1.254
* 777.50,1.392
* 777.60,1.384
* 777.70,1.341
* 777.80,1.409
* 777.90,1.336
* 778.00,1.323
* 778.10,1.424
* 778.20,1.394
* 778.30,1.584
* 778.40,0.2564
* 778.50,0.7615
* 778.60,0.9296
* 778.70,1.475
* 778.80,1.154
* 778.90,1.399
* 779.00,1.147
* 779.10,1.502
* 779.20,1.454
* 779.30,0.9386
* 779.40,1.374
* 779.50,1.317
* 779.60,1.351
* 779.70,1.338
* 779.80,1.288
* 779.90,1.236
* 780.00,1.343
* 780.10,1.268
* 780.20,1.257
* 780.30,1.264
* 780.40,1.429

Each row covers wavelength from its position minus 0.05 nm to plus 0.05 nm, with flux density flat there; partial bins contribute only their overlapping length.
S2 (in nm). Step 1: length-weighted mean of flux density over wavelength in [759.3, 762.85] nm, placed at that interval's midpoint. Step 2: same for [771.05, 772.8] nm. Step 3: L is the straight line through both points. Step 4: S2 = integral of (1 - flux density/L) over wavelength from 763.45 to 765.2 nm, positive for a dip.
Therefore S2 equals -0.06 nm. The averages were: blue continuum 1.37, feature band 1.38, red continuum 1.25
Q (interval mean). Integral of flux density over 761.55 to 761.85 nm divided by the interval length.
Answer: 1.34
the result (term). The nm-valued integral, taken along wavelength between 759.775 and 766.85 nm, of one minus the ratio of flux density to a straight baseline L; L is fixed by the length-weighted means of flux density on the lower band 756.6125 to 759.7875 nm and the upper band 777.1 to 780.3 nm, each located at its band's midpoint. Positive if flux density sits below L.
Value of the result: 0.16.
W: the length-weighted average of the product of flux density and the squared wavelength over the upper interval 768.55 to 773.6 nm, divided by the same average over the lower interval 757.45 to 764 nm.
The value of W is 0.95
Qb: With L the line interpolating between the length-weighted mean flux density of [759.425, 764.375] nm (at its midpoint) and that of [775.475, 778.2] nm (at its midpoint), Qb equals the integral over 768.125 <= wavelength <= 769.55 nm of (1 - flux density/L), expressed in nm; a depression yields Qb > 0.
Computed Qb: 0.08 nm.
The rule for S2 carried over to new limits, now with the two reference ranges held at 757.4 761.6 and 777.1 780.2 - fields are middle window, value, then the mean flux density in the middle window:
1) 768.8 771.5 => 0.09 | 1.27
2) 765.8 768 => 0.10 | 1.28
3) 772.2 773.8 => 0.04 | 1.27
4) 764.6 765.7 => 0.03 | 1.32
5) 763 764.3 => 0.02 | 1.35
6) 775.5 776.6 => -0.01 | 1.29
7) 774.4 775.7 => 0.01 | 1.28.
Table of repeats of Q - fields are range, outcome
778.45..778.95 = 1.14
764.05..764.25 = 1.43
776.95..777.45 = 1.25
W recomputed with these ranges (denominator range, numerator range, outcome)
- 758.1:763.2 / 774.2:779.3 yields 0.96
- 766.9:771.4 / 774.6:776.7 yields 1.03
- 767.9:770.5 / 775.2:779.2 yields 1.02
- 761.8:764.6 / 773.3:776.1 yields 0.98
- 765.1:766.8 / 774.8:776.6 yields 1.04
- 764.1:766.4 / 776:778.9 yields 0.99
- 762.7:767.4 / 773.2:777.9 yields 1.01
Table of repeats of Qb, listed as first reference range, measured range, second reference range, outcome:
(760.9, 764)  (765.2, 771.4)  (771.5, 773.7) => 0.102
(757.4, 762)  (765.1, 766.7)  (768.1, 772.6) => 0.059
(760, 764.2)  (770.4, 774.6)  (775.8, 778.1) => 0.155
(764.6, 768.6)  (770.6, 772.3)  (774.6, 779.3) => 0.013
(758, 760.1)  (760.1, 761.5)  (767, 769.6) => 0.024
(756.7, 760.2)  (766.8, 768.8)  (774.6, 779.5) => 0.095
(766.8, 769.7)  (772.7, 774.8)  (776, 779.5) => -0.037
